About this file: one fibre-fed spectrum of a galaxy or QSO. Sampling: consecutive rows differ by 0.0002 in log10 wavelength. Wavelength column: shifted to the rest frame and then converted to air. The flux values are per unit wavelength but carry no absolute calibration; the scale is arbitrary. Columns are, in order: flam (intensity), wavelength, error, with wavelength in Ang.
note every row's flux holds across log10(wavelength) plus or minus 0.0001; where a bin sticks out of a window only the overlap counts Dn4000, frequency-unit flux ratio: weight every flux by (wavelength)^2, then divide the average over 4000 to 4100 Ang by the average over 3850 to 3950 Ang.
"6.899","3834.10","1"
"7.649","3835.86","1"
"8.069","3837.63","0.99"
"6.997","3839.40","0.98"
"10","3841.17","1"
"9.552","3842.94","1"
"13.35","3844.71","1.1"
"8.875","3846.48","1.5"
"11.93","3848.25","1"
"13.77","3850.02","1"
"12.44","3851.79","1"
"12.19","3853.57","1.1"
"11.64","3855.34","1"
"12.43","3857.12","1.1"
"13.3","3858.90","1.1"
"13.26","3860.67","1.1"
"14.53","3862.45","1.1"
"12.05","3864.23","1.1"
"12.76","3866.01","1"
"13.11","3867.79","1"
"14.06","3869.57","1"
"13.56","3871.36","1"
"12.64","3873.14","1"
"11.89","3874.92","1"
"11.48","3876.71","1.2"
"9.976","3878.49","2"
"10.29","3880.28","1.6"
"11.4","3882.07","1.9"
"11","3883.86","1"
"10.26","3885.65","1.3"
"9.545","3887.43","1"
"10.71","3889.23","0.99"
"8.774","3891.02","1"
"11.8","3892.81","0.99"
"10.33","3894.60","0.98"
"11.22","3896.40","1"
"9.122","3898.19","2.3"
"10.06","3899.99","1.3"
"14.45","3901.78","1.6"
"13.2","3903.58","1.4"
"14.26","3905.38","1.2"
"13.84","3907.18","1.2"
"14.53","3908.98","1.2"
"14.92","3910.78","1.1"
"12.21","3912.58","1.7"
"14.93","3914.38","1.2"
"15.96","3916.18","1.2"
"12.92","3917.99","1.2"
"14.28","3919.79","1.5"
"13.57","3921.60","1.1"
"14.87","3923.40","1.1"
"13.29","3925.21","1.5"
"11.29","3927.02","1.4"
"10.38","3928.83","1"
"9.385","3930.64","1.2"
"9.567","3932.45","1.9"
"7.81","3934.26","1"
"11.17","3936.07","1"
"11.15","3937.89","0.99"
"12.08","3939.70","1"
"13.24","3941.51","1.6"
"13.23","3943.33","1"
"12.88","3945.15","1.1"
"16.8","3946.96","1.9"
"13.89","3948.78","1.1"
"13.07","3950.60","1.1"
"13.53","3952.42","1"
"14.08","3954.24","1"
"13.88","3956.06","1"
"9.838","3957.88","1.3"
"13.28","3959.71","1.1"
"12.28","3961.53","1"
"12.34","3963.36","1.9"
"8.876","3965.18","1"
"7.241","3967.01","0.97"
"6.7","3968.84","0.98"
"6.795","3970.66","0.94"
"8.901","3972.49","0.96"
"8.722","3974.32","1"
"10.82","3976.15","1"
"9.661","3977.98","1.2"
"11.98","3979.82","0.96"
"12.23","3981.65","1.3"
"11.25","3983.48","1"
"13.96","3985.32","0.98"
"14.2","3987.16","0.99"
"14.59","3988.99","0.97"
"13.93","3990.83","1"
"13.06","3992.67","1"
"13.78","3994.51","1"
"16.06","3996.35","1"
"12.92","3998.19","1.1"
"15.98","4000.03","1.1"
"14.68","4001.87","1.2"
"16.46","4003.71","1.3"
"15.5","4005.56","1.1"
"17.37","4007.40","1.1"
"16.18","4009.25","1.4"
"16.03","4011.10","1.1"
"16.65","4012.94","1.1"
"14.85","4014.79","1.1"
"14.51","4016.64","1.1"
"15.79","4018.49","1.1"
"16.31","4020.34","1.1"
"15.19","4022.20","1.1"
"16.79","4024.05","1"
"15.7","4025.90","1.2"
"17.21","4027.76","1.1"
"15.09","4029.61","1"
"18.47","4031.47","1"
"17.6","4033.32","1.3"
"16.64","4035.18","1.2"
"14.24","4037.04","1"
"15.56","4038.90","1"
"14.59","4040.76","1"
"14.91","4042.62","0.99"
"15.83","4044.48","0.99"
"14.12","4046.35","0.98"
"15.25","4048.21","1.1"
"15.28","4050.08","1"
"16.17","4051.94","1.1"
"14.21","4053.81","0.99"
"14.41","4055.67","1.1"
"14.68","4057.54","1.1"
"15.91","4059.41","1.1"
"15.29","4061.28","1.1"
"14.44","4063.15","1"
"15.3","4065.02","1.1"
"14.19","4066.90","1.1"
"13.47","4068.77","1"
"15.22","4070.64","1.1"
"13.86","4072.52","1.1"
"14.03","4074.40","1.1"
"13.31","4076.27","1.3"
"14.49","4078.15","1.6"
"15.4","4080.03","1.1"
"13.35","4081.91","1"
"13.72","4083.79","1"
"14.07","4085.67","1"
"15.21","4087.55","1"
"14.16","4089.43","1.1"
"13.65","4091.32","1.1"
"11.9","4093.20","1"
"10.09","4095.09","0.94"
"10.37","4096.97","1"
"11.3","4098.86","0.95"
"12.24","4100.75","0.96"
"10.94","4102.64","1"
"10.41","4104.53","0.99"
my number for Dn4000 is 1.3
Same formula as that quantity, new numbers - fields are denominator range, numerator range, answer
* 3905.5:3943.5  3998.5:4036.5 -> 1.34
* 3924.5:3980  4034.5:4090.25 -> 1.39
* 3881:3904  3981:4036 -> 1.50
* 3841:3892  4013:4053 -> 1.45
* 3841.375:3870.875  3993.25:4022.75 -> 1.35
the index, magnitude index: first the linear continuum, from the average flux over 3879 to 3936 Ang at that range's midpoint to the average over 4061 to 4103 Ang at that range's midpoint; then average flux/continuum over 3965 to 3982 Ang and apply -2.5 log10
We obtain 0.35 mag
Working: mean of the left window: 11.9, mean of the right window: 13.5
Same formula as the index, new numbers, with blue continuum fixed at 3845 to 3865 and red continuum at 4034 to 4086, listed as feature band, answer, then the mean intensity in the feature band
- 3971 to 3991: 0.19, 11.6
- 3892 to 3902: 0.18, 10.9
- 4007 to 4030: -0.12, 16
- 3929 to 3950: 0.13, 11.9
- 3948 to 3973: 0.22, 11.1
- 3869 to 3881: 0.06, 11.9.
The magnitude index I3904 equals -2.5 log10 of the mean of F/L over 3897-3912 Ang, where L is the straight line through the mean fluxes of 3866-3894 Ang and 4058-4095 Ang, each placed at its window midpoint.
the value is -0.11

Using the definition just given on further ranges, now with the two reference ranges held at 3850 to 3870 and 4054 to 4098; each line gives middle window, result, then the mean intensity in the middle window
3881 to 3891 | 0.24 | 10.4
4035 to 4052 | -0.10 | 15.2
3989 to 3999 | -0.04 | 14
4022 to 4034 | -0.21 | 16.7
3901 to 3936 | 0.02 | 12.9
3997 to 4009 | -0.15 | 15.5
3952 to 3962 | 0.05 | 12.8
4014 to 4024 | -0.13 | 15.5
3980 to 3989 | 0.04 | 13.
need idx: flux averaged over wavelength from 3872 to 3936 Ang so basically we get 11.9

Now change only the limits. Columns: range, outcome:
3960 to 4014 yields 12.8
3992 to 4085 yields 15.2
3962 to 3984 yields 9.65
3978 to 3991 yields 12.9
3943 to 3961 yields 13.4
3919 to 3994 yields 11.8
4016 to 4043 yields 15.9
